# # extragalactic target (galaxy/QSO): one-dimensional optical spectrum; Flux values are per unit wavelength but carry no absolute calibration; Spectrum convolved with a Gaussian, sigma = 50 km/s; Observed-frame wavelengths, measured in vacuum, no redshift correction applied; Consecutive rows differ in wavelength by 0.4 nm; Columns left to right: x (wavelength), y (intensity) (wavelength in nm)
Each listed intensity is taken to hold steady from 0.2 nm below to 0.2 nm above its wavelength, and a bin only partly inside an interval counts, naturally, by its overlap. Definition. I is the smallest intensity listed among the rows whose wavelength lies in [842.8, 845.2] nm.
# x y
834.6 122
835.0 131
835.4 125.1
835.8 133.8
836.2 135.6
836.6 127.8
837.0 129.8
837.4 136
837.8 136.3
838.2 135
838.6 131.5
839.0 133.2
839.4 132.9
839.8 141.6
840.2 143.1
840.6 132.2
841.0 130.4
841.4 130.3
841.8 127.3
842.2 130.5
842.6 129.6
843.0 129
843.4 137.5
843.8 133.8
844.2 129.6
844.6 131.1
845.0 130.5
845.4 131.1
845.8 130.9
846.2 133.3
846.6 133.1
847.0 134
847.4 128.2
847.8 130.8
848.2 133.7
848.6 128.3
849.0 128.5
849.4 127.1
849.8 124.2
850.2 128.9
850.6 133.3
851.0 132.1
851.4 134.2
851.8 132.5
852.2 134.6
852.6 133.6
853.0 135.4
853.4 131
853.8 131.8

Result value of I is 129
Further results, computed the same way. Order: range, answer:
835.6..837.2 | 127.8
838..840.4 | 131.5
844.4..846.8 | 130.5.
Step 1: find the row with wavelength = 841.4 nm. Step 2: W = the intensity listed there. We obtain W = 130.3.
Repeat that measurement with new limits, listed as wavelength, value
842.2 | 130.5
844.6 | 131.1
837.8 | 136.3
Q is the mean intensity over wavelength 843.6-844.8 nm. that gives 131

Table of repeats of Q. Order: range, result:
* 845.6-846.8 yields 132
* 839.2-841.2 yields 136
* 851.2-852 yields 133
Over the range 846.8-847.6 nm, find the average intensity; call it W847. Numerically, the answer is 131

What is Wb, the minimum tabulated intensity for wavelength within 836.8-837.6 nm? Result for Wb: 129.8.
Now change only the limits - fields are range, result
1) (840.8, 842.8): 127.3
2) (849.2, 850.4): 124.2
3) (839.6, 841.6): 130.3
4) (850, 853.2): 128.9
